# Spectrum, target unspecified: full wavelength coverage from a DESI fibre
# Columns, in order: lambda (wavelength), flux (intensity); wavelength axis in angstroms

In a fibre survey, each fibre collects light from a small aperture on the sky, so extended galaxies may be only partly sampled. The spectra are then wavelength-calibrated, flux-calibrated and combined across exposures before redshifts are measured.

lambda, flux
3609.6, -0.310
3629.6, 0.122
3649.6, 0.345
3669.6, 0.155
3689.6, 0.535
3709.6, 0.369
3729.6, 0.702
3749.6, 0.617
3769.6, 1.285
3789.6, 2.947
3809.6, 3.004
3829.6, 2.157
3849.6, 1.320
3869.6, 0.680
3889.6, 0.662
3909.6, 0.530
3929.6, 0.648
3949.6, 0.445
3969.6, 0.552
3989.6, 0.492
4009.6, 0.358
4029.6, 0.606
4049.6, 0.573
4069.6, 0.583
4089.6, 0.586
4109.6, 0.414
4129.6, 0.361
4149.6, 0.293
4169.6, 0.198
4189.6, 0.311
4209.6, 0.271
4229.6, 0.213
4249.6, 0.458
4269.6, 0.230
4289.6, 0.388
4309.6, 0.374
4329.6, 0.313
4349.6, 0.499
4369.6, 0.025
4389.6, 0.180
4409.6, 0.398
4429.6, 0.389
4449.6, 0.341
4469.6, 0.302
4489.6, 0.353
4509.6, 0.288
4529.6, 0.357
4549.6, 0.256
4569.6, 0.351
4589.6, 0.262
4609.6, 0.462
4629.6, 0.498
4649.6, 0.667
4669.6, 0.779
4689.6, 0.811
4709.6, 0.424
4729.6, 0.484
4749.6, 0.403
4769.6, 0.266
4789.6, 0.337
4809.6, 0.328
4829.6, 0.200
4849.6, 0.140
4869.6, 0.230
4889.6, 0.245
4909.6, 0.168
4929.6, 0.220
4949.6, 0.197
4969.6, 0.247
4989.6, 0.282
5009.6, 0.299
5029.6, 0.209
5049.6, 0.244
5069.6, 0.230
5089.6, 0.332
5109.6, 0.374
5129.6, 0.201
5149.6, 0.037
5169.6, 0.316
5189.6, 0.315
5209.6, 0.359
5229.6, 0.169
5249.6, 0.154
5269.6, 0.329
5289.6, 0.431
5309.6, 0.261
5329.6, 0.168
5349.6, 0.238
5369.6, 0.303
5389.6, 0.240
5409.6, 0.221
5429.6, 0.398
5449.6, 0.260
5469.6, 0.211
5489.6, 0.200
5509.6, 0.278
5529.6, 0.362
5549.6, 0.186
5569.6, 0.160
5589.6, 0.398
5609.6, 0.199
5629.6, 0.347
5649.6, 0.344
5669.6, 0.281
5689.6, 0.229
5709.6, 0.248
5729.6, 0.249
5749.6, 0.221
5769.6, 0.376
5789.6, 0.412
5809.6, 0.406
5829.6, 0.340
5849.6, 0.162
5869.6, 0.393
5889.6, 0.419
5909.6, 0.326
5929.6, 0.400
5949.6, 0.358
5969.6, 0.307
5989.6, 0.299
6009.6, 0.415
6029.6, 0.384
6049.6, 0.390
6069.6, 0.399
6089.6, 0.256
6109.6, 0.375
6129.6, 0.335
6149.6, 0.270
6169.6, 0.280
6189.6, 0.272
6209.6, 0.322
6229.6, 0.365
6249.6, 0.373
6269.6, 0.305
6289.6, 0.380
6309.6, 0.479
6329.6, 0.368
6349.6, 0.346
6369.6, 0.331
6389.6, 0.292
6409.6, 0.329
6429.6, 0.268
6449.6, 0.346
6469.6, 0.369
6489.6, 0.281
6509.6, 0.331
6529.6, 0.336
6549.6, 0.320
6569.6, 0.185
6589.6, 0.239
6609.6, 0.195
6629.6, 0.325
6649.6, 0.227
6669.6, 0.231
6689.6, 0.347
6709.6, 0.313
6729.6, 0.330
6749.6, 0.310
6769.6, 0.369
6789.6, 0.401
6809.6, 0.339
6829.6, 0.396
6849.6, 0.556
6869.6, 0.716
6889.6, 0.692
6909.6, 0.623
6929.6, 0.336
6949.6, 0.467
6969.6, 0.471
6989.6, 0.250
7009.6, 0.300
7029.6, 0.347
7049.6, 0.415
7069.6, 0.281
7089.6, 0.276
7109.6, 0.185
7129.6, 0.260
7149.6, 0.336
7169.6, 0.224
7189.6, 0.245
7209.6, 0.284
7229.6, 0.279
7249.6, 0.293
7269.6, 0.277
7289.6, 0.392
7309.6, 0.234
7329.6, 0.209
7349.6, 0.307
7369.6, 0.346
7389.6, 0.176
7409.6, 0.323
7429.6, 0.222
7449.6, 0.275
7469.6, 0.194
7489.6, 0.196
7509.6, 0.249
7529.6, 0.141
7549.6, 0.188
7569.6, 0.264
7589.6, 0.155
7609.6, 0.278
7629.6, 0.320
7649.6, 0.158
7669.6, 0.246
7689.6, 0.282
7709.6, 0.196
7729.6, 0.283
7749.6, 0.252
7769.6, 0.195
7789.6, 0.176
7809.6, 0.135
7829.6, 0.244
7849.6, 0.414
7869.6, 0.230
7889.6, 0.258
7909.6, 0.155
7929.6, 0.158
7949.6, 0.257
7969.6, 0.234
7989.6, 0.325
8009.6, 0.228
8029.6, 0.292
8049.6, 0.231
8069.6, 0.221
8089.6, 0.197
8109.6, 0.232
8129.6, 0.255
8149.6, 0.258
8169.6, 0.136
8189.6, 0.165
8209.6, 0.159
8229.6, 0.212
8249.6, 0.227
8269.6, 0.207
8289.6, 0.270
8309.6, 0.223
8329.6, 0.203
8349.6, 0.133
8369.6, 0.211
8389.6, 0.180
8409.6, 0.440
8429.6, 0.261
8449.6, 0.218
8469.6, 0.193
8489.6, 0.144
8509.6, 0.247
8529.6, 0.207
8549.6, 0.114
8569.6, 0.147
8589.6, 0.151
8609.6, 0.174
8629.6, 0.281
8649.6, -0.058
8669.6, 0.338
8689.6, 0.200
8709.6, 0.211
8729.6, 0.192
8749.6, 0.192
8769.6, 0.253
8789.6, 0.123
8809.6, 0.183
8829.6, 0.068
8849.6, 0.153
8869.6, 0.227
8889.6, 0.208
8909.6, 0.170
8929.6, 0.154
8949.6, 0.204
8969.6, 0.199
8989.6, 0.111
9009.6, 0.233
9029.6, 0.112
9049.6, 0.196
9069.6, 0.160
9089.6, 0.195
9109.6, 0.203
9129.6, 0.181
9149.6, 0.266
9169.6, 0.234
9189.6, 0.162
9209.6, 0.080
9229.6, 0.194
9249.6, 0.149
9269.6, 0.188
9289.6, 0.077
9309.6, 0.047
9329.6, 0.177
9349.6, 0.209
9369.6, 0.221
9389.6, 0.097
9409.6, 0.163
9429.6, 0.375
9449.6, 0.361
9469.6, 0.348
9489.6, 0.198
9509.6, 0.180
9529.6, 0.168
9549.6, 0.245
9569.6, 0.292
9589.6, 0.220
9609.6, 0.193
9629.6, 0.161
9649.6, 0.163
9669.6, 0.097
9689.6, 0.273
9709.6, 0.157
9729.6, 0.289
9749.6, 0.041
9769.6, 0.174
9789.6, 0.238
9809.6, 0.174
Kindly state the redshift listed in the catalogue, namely 1.459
